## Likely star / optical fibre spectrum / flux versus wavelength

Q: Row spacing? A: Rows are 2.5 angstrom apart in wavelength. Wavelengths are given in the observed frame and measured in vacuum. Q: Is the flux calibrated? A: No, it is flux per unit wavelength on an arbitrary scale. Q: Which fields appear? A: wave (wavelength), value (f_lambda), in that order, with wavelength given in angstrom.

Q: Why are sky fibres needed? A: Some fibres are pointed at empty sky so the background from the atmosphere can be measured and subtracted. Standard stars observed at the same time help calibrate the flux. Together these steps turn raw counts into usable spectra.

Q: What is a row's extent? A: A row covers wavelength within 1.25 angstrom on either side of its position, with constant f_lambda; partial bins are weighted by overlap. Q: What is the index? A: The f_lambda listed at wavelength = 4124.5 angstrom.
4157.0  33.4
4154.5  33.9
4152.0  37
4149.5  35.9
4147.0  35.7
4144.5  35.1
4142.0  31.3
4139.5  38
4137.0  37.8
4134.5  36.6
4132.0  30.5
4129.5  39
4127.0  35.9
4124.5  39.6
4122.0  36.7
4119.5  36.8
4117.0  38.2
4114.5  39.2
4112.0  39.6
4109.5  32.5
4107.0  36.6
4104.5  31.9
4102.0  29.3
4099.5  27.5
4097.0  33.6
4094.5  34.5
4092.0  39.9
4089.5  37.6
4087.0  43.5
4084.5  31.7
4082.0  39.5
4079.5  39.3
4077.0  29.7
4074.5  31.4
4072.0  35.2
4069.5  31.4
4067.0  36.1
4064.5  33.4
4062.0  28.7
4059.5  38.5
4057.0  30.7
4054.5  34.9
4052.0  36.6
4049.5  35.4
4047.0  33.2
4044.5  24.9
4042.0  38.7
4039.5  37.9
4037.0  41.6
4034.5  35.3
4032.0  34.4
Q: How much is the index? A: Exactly 39.6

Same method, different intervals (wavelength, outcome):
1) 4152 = 37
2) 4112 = 39.6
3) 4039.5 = 37.9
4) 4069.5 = 31.4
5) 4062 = 28.7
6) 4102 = 29.3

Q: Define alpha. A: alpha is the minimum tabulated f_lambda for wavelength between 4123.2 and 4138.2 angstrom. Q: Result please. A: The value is 30.5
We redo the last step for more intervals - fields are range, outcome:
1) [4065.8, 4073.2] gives 31.4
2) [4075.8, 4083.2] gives 29.7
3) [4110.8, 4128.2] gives 35.9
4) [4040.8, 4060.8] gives 24.9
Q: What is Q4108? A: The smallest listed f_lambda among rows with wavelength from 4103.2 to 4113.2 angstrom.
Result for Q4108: 31.9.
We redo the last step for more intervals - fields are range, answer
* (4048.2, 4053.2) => 35.4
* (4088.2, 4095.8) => 34.5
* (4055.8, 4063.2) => 28.7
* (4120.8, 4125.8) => 36.7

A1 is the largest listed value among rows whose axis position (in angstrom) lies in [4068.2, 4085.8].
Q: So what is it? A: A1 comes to 39.5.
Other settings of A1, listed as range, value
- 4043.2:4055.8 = 36.6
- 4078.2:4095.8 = 43.5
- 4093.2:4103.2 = 34.5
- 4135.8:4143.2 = 38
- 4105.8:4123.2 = 39.6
